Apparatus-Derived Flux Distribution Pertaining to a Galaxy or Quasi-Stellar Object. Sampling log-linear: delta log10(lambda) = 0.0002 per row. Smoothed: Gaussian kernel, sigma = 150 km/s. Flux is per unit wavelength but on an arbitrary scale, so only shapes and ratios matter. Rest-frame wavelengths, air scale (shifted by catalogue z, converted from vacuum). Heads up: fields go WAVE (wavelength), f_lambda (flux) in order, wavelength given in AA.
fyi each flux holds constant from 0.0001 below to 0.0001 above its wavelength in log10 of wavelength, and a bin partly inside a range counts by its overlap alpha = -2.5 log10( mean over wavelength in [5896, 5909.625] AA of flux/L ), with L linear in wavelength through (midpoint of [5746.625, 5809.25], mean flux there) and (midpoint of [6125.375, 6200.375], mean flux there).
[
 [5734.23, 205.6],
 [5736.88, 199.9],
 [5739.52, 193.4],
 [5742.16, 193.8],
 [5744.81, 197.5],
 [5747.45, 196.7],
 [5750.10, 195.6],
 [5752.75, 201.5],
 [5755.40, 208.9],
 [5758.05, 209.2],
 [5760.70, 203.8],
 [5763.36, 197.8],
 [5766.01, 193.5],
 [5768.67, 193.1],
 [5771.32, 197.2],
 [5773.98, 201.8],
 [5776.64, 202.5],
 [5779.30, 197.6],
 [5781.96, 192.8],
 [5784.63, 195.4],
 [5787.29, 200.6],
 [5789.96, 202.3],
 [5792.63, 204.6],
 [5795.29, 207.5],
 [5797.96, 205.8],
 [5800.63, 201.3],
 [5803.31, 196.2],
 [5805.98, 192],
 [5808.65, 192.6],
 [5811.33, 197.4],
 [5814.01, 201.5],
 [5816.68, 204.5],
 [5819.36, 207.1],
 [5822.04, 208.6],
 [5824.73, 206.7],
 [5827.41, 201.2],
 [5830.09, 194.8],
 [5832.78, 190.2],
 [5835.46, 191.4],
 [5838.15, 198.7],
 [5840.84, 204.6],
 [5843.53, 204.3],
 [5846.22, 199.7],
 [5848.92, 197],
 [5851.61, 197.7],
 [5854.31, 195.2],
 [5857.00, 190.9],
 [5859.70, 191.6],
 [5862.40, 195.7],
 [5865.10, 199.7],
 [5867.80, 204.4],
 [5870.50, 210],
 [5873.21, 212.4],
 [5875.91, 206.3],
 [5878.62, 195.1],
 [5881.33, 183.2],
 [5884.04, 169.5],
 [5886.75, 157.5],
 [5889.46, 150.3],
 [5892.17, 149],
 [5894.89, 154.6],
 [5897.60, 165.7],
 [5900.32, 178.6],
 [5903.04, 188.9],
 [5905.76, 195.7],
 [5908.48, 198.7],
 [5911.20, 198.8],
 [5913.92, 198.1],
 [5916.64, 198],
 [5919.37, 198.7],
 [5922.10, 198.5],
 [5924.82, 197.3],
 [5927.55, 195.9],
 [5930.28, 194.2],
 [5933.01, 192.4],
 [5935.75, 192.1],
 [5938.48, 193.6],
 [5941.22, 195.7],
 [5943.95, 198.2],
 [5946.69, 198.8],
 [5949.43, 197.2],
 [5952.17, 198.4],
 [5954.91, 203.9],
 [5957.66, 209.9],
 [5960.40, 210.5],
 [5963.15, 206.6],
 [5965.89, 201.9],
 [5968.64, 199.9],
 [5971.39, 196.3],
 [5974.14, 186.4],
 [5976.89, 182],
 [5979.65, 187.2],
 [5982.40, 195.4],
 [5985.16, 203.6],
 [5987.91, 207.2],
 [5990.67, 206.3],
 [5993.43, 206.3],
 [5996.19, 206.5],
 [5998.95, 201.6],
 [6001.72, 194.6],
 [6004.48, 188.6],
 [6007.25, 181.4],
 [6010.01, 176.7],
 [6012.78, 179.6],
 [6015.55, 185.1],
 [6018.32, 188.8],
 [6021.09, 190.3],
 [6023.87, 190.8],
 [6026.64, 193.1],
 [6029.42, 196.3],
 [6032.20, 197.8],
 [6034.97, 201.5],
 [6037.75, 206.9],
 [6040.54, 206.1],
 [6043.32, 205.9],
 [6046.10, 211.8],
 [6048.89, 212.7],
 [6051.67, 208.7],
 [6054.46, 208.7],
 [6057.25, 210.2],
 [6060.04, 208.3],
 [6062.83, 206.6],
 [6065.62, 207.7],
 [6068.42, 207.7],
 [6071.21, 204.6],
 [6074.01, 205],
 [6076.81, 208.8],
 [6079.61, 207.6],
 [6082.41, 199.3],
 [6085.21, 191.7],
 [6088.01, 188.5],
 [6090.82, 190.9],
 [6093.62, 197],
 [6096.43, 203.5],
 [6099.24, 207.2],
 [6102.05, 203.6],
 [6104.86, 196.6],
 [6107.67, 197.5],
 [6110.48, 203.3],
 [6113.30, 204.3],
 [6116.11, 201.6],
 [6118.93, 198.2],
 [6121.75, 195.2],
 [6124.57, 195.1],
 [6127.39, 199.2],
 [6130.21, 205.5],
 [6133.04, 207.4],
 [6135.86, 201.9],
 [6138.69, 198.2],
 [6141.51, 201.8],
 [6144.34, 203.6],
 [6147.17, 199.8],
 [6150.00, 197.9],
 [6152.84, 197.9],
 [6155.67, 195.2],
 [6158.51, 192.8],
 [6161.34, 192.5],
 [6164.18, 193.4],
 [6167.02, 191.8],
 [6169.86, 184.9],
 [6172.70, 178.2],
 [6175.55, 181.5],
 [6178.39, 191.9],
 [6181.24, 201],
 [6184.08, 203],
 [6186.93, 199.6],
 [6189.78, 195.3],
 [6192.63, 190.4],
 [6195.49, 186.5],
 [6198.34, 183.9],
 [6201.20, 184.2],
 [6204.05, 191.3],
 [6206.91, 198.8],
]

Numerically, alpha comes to 0.08 mag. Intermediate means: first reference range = 200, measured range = 185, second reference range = 195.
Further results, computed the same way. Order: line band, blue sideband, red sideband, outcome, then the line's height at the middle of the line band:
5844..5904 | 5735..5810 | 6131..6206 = 0.07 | 198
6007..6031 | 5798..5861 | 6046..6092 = 0.09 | 203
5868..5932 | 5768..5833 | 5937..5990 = 0.07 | 199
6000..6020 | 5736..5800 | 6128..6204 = 0.06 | 197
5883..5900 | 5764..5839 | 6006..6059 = 0.24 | 199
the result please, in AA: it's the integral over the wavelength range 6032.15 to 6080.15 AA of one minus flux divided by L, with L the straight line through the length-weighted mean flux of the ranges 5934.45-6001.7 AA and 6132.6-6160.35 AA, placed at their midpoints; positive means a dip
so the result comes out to -1.9 AA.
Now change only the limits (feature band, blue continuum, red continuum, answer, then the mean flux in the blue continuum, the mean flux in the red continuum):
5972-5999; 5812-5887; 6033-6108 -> 0.5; 198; 204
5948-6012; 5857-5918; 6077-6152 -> -1.9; 187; 200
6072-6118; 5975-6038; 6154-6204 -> -1.9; 194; 191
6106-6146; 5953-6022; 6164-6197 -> -1.7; 196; 191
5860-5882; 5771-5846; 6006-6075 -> -0.1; 200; 200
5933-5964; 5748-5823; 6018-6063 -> 0.3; 200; 203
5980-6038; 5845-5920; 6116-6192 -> -0.8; 188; 196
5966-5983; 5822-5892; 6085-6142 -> 0.4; 193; 200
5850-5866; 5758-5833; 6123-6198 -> 0.3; 200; 195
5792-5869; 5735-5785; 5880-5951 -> -2.5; 199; 186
